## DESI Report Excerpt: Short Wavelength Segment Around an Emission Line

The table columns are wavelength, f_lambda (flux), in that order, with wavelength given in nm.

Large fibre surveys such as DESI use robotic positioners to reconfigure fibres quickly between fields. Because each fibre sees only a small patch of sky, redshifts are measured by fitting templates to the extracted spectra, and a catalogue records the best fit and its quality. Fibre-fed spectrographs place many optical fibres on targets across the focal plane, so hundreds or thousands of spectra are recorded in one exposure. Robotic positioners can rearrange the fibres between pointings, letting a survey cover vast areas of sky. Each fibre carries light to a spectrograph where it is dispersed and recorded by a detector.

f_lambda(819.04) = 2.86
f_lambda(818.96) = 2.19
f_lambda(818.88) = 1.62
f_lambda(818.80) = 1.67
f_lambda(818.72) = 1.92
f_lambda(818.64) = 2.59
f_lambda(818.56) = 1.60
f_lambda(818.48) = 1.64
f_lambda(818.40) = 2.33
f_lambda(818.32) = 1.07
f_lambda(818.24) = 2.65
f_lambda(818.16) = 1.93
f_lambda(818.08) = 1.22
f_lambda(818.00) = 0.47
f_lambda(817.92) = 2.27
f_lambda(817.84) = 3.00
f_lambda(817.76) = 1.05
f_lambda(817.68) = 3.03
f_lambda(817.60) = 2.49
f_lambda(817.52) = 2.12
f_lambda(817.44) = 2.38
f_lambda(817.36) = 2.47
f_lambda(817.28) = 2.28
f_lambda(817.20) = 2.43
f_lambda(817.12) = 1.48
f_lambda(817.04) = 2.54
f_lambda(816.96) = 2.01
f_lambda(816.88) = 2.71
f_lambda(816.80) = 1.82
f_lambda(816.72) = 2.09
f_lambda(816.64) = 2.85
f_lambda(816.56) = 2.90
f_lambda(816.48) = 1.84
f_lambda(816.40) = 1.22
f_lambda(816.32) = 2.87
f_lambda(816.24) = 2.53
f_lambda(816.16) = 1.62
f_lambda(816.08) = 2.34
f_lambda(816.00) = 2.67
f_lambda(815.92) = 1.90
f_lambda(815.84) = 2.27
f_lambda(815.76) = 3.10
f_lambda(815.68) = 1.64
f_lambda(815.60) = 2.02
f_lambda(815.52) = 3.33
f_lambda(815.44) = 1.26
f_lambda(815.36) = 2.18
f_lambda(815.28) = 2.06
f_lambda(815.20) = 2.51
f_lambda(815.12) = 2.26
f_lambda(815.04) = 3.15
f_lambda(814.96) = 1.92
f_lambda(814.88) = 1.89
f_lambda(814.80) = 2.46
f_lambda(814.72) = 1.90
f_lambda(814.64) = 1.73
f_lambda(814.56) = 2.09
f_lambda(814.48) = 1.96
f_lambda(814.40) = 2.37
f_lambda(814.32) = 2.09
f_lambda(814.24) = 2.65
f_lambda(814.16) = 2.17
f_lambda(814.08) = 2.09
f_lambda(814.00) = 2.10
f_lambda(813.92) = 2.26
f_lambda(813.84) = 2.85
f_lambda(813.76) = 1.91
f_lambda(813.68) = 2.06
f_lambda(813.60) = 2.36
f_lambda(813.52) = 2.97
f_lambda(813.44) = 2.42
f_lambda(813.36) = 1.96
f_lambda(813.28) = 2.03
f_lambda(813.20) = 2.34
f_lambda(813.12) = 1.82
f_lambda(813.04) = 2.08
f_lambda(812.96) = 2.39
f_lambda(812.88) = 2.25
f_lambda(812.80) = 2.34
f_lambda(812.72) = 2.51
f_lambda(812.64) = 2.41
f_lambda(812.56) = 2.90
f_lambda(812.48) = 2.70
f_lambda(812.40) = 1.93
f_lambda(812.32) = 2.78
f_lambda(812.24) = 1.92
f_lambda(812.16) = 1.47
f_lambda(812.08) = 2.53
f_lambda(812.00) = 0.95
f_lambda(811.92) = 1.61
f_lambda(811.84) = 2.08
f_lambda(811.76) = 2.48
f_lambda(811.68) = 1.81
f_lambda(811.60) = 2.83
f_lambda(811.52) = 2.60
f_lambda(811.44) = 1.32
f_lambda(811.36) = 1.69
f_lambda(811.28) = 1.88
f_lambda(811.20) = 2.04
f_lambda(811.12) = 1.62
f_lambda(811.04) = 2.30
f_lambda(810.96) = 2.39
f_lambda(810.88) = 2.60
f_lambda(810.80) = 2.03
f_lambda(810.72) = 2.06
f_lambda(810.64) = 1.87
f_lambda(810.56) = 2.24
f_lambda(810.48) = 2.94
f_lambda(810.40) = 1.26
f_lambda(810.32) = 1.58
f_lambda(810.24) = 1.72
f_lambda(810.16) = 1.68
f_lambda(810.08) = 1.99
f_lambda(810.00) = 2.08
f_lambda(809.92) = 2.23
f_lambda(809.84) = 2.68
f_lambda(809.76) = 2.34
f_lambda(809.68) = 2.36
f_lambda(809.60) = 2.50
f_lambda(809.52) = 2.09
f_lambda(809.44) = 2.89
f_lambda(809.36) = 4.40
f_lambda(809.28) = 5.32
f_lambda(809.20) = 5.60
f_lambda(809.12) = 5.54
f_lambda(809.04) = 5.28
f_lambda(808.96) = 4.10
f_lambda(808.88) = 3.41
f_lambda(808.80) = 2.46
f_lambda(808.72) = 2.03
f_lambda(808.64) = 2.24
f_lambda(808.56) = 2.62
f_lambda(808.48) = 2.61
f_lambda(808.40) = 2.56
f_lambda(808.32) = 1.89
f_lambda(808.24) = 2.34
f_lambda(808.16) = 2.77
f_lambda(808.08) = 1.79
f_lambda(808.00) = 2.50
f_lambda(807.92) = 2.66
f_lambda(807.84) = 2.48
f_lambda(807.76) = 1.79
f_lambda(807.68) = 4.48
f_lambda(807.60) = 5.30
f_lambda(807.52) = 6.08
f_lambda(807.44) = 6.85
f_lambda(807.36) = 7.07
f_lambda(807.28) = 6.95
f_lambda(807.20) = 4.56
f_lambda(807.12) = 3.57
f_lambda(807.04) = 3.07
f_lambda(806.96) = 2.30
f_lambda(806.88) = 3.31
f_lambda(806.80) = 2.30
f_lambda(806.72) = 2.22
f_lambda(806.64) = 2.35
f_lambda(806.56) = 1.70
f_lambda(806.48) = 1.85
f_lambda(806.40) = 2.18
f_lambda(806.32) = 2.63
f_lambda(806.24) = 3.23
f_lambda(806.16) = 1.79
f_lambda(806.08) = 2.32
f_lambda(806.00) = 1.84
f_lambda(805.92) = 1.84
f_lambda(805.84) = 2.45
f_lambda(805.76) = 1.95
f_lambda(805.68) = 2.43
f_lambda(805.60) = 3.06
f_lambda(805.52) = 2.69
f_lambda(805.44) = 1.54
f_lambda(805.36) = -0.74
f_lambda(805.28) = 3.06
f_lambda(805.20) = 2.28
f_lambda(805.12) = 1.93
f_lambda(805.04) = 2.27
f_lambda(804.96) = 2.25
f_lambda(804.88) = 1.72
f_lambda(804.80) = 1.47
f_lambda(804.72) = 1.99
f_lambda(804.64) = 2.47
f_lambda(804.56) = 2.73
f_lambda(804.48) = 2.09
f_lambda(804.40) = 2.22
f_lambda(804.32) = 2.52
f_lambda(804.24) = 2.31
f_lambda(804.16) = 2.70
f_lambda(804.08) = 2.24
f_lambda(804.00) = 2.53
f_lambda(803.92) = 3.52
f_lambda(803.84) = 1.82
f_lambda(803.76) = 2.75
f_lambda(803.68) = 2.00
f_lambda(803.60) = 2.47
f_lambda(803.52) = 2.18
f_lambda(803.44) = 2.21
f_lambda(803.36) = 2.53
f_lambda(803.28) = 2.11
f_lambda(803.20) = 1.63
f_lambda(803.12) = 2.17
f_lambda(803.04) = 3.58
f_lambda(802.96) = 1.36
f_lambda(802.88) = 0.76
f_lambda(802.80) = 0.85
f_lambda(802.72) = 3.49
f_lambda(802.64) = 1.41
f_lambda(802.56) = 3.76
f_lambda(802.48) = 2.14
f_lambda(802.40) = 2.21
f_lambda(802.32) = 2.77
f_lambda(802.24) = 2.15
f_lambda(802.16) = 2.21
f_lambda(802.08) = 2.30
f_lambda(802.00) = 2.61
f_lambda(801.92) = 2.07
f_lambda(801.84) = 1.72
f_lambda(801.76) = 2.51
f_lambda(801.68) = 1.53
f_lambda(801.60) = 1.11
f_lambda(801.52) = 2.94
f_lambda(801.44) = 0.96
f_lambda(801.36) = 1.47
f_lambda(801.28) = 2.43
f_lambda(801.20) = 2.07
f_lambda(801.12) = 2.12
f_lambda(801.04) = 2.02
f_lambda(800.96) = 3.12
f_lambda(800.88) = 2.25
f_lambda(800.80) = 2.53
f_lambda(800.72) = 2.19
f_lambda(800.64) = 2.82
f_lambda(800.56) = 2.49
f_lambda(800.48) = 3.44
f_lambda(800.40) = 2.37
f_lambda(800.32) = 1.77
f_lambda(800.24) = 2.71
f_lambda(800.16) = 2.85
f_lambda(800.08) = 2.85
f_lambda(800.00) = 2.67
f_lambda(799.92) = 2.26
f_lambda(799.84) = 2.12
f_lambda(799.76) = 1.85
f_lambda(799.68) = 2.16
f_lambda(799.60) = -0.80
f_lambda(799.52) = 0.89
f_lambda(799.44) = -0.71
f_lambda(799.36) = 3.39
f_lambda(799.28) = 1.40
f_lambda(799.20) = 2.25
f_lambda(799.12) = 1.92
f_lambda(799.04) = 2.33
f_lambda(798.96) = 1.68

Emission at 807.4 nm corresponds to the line [S II]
